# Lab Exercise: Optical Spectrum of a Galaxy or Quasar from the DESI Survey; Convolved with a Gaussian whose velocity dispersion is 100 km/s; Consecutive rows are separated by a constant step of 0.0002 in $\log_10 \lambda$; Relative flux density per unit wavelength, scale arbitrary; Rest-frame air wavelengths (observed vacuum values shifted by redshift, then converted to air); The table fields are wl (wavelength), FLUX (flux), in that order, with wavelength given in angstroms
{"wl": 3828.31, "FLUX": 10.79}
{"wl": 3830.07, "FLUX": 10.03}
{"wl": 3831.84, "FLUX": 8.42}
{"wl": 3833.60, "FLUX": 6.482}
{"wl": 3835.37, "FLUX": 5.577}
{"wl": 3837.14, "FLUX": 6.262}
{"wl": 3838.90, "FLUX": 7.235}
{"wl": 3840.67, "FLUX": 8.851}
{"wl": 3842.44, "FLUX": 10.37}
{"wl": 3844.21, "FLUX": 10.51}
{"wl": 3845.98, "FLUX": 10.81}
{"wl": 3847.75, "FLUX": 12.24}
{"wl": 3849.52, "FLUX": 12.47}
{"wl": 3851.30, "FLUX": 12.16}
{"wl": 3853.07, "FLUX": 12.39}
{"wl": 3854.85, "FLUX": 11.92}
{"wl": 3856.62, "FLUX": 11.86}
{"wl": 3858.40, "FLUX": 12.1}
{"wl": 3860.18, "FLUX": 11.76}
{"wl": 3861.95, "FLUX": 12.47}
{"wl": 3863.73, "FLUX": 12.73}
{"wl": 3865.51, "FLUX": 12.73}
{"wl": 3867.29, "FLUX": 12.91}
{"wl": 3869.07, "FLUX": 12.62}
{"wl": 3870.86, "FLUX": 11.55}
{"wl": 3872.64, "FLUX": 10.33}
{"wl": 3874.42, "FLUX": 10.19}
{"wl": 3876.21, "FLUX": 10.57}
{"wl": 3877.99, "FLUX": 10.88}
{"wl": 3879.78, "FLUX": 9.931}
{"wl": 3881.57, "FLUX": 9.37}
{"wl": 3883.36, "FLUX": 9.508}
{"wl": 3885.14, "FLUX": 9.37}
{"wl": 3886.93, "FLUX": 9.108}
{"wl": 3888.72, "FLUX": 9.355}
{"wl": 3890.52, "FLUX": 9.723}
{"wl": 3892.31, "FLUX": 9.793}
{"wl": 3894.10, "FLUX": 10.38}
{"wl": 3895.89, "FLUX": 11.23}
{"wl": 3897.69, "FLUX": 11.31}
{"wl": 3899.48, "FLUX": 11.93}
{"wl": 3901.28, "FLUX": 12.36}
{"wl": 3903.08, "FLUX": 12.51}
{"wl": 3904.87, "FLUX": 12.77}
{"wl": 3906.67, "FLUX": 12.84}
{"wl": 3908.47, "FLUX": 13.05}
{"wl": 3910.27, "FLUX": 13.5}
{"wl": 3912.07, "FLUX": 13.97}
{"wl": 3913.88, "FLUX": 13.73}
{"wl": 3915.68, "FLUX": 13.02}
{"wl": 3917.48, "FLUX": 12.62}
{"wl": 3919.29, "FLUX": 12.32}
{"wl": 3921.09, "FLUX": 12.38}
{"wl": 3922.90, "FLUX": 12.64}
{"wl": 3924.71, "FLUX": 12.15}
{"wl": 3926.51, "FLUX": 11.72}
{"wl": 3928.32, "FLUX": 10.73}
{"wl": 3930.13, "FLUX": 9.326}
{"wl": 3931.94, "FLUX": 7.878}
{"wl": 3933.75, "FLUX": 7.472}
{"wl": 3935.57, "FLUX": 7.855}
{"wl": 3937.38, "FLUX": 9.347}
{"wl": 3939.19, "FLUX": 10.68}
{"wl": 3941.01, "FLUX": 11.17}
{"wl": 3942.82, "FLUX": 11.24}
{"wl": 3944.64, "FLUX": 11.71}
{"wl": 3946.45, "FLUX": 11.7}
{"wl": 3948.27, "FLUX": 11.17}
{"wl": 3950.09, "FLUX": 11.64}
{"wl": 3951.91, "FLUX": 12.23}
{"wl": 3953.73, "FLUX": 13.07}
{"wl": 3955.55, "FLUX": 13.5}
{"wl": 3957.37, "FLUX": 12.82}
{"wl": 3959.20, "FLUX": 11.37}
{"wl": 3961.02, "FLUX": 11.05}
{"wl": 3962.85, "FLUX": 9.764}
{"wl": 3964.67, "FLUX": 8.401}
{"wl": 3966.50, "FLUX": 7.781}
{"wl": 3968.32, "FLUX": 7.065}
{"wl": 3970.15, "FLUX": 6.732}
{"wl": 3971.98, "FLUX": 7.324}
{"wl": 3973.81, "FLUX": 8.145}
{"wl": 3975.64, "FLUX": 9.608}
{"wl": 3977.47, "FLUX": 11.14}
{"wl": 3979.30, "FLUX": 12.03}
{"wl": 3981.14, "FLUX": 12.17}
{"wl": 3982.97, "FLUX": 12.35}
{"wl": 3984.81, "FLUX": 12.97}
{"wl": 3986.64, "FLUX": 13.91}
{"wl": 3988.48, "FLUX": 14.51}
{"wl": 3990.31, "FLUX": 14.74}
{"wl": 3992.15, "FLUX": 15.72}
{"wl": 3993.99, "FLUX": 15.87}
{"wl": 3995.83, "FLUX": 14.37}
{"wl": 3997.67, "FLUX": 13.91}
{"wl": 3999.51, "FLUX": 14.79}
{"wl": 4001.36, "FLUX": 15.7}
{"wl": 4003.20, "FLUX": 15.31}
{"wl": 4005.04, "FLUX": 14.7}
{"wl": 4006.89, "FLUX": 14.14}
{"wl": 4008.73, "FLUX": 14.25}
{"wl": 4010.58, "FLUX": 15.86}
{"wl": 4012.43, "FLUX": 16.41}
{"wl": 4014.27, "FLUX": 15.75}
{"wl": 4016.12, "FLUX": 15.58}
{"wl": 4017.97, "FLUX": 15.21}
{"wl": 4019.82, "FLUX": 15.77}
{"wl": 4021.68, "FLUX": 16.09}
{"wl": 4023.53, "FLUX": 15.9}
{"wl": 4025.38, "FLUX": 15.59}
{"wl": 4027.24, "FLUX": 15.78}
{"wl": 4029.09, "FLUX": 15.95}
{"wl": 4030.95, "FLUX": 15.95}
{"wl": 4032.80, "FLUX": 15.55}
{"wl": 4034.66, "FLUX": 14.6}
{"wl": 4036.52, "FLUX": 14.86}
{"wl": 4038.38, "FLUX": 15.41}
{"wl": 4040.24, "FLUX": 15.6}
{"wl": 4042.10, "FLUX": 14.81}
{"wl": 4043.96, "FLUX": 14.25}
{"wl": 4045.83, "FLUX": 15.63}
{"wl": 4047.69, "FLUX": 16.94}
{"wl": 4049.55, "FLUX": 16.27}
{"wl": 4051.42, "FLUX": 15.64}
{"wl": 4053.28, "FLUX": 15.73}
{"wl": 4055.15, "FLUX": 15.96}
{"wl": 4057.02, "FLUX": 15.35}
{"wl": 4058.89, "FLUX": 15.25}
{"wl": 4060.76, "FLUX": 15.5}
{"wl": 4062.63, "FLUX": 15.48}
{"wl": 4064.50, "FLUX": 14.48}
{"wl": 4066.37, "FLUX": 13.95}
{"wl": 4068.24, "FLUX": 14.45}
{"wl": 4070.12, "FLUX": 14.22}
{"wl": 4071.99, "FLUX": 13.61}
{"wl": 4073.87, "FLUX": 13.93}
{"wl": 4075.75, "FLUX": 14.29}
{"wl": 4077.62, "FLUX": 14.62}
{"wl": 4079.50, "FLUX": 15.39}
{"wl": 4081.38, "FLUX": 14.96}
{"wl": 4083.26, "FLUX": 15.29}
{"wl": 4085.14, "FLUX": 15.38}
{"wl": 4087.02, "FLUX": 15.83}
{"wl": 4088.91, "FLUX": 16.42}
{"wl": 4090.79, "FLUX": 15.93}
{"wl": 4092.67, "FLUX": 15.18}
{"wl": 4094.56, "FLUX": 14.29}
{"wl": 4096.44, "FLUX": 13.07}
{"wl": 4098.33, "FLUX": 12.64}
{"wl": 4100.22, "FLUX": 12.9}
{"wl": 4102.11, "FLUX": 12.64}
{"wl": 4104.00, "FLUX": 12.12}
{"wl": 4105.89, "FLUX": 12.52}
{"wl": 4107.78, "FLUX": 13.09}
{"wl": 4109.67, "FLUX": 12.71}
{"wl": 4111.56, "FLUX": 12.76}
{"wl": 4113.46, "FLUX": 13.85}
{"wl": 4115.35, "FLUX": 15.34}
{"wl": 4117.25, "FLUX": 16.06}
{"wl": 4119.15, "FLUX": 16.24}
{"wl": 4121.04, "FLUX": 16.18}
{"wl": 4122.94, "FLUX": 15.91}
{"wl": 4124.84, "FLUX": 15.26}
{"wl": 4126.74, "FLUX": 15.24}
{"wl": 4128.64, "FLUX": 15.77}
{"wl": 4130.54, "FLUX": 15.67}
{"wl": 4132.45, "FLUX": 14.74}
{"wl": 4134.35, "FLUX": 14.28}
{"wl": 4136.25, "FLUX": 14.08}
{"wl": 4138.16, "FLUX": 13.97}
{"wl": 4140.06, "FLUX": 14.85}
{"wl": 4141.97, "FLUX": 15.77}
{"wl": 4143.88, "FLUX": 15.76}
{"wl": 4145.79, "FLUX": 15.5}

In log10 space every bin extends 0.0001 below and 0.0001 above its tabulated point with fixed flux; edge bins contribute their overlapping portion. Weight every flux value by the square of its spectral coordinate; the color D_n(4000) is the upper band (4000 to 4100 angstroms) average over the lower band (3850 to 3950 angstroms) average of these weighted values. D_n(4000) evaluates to 1.45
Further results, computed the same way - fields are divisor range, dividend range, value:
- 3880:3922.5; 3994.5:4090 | 1.41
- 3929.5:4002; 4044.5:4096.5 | 1.40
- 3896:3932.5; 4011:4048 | 1.36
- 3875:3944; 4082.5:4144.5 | 1.46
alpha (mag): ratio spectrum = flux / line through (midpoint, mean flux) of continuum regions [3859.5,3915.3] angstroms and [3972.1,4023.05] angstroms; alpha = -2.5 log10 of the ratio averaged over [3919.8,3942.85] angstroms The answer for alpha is 0.20 mag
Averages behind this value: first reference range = 11.5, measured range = 10.4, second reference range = 14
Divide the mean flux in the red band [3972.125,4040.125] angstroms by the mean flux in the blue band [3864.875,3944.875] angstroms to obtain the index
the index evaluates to 1.29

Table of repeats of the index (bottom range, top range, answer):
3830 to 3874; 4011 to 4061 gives 1.46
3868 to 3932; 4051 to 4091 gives 1.33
